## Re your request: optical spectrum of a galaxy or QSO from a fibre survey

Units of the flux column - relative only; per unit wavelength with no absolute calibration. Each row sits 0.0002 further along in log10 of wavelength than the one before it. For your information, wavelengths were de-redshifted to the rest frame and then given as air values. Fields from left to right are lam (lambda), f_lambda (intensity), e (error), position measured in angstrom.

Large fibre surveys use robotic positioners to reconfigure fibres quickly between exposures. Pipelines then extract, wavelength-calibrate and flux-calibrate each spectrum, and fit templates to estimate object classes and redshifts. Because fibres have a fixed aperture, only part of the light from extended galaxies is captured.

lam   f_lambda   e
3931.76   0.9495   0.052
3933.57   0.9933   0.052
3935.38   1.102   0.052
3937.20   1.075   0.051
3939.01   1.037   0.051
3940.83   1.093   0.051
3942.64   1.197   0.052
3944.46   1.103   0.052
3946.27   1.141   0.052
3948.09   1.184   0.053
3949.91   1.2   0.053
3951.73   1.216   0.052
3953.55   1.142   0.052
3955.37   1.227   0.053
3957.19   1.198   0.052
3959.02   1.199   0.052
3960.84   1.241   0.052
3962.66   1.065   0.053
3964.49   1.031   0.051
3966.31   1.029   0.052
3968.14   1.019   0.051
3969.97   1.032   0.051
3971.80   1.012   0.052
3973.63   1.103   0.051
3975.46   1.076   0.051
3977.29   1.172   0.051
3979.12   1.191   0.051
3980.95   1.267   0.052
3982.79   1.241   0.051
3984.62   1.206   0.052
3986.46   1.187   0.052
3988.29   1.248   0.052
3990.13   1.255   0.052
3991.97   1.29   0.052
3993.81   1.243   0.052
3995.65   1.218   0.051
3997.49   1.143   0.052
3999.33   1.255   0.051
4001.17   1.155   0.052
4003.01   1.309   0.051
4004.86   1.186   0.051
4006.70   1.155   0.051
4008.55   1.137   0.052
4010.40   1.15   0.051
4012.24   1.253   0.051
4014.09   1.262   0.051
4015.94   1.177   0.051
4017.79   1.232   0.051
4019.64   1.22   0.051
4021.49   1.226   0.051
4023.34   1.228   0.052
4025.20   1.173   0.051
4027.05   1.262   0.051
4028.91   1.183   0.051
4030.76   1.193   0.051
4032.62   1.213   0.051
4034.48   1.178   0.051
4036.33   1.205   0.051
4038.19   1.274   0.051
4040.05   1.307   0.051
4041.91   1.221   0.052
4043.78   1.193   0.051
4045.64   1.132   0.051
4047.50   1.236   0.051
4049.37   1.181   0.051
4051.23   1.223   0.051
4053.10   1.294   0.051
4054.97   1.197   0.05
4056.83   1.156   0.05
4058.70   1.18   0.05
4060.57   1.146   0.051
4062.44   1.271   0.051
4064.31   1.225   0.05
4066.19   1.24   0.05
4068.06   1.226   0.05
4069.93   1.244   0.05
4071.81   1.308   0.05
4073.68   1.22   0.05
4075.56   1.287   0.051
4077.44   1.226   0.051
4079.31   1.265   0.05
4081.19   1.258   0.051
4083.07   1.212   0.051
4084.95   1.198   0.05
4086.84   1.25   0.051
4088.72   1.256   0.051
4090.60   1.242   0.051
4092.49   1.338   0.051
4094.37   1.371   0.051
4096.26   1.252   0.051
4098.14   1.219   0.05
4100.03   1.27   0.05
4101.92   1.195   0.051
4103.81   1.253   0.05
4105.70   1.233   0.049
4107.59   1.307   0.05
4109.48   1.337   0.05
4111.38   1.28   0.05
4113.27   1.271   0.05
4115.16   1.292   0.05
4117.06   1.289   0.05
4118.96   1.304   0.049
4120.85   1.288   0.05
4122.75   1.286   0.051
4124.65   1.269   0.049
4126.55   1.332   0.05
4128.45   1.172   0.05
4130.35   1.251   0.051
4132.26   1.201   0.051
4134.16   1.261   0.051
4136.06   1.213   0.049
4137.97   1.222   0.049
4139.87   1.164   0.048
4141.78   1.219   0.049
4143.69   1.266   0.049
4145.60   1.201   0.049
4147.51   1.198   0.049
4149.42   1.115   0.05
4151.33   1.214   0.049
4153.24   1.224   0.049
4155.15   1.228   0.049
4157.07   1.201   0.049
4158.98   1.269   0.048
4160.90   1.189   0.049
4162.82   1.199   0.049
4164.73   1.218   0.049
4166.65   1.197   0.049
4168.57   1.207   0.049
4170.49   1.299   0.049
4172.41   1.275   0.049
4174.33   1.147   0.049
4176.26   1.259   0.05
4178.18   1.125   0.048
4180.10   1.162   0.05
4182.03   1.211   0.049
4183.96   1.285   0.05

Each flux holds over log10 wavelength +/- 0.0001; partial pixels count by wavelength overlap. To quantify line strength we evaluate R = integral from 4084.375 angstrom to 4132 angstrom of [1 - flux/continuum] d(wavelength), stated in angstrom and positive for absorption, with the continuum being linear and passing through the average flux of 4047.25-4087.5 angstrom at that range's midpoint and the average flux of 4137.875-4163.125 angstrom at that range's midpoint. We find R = -2.01 angstrom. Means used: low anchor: 1.23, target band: 1.27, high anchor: 1.21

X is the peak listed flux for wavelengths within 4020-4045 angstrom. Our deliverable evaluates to 1.307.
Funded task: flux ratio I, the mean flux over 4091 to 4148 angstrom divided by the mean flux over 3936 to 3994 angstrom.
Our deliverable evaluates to 1.09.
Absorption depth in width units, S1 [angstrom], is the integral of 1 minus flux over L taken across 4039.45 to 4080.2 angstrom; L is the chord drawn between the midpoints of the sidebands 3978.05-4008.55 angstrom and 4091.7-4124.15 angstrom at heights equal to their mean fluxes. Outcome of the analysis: 0.96 angstrom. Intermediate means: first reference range 1.22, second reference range 1.28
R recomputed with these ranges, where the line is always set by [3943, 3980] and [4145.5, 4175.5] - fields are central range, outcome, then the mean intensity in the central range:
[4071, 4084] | -0.8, 1.25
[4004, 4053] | -2.2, 1.21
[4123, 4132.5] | -0.4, 1.25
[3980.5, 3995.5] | -1.3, 1.24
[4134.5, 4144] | -0.1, 1.22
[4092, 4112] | -1.5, 1.28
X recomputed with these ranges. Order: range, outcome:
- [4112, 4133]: 1.332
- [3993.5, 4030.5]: 1.309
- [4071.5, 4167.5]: 1.371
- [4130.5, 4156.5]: 1.266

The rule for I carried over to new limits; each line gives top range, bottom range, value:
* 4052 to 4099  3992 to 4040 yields 1.03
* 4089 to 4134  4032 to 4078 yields 1.04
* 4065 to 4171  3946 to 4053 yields 1.05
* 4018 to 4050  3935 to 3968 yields 1.07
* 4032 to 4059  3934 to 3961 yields 1.05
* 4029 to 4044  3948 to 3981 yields 1.08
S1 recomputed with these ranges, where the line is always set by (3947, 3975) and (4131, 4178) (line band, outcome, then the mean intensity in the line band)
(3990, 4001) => -0.8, 1.23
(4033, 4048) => -0.7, 1.22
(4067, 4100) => -2.1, 1.26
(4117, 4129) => -0.8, 1.28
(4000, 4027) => -1.3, 1.21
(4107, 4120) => -1.1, 1.3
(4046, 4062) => -0.5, 1.2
